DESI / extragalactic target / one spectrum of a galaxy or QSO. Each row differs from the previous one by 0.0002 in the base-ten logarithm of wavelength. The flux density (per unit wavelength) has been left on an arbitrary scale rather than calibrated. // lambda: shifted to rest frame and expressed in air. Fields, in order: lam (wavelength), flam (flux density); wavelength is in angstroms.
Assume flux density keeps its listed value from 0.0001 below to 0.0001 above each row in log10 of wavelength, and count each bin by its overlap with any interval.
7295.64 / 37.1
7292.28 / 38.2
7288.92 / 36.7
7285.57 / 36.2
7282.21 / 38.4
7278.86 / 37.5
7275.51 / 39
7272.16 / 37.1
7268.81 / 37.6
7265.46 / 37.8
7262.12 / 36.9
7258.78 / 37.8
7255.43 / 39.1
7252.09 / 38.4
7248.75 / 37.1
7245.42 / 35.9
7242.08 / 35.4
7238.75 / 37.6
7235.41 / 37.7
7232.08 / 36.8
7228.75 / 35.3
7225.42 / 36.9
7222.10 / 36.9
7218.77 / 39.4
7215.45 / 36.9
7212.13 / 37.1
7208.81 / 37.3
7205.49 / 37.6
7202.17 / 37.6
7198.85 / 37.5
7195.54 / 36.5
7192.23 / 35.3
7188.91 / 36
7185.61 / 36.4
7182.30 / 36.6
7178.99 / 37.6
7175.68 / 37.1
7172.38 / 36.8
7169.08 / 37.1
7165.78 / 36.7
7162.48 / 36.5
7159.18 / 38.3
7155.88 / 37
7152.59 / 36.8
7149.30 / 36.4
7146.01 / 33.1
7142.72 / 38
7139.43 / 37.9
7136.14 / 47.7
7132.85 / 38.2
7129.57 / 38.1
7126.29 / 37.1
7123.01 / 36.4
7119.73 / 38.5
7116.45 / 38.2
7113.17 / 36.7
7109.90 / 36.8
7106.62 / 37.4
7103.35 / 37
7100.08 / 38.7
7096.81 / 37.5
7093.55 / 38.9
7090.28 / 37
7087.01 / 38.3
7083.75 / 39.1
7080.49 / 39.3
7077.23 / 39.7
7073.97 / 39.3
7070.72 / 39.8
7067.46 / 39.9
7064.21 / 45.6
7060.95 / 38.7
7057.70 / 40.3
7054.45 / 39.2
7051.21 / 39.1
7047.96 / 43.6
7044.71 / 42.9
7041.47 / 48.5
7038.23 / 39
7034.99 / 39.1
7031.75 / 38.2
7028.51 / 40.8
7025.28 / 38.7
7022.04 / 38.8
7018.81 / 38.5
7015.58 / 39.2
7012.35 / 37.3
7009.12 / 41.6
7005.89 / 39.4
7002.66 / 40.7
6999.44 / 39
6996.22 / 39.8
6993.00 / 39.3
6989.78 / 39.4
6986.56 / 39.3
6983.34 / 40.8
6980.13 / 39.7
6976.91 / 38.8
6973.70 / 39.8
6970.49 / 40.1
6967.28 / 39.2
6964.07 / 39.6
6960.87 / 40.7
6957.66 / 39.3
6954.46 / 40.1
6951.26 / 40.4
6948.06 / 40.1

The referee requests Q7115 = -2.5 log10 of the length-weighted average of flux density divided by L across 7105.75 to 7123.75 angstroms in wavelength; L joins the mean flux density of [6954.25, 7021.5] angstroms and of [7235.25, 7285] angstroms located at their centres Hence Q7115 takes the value 0.04 mag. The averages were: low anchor 39.6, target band 37.4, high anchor 37.5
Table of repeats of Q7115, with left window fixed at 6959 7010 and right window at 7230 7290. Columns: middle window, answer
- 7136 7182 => 0.028 mag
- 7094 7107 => 0.027 mag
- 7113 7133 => 0.027 mag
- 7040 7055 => -0.096 mag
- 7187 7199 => 0.052 mag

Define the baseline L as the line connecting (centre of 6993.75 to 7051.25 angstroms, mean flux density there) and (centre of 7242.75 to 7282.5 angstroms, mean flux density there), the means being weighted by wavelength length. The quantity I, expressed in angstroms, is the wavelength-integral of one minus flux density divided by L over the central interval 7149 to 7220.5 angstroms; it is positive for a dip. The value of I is 2.7 angstroms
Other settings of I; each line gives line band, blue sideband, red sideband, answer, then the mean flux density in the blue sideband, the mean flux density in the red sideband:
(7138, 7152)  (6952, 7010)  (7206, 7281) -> 0.7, 39.8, 37.4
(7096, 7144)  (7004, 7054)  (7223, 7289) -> 1.0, 40.3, 37.3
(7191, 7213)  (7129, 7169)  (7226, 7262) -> 0.2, 37.9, 37.1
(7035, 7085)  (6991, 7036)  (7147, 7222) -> -2.8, 39.3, 37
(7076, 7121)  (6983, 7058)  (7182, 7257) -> 1.0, 40.1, 37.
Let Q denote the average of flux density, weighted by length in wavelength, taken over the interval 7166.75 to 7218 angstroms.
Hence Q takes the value 36.9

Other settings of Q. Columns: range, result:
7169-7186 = 36.9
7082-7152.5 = 37.9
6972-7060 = 40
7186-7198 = 36.1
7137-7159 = 37.1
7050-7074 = 40.3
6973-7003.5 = 39.6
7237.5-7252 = 36.7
